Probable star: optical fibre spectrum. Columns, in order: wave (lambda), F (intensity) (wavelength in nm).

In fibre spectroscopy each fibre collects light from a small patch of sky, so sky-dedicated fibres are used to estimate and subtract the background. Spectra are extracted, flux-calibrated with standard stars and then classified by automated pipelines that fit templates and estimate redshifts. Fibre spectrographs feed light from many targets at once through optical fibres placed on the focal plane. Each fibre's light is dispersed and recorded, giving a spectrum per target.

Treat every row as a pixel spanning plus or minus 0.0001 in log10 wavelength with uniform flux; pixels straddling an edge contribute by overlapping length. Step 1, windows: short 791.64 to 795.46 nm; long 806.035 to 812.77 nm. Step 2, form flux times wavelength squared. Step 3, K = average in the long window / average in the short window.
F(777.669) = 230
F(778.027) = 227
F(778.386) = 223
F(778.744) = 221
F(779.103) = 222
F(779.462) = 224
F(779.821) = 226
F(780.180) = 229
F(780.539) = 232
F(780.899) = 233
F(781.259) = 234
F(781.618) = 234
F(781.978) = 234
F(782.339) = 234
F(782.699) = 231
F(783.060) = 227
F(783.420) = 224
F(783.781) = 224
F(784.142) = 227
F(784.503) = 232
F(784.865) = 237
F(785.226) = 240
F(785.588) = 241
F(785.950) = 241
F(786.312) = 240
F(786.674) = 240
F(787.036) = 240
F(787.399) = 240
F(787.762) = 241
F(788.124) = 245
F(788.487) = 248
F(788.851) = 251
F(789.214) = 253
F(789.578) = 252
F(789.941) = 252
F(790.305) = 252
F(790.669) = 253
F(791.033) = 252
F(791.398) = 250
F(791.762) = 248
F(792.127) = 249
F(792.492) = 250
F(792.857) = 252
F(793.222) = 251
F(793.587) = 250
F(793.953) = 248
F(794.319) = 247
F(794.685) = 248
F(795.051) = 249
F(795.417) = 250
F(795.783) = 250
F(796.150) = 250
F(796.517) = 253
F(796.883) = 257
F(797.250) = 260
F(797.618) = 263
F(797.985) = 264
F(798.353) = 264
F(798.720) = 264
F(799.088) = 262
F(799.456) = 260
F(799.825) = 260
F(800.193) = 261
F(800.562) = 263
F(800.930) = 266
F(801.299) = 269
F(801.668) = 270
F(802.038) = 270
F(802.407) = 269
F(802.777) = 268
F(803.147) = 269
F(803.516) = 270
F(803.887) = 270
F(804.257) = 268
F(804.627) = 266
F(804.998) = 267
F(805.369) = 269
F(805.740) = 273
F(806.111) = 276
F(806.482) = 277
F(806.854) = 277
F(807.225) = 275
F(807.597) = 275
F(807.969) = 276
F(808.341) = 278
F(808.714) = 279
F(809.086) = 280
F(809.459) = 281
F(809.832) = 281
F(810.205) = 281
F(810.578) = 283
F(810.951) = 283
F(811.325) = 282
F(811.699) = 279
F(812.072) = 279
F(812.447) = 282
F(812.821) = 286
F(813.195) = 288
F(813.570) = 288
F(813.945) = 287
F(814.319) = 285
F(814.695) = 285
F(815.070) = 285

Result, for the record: 1.2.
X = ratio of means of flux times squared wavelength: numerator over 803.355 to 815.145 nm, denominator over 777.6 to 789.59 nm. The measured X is 1.27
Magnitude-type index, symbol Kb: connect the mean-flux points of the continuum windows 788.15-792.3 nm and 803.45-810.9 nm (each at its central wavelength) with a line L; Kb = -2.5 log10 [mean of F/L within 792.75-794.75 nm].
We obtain 0.03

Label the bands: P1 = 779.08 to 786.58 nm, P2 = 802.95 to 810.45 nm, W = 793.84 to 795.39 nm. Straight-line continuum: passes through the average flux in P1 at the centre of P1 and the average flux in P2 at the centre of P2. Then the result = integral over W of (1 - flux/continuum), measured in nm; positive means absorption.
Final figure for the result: 0.03 nm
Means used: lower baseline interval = 232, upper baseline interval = 274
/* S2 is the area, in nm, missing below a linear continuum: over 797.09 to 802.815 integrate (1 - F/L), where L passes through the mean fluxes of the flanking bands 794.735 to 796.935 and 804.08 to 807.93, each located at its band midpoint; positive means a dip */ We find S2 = -0.11 nm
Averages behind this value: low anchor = 251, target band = 264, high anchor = 272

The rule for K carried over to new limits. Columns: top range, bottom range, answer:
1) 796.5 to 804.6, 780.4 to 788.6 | 1.17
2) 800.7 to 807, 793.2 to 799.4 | 1.08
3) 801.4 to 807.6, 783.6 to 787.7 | 1.20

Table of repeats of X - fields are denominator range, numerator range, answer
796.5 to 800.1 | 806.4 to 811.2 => 1.10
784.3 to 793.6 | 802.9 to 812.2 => 1.17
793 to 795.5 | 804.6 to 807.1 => 1.13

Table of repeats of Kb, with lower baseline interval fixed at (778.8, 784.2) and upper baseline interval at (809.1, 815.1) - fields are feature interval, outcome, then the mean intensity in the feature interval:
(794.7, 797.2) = 0.01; 252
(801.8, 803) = -0.01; 269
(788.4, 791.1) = -0.04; 252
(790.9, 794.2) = -0.01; 250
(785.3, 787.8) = -0.01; 240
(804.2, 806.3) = 0.00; 270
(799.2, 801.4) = 0.00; 263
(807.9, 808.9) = 0.00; 278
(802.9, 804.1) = -0.01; 270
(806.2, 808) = -0.01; 276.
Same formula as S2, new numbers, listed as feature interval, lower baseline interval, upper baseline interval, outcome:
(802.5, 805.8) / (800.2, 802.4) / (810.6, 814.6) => 0.03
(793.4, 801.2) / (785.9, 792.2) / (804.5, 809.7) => 0.10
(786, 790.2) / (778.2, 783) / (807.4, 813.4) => -0.06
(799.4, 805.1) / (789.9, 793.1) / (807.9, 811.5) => 0.03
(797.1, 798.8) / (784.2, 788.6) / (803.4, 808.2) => -0.02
